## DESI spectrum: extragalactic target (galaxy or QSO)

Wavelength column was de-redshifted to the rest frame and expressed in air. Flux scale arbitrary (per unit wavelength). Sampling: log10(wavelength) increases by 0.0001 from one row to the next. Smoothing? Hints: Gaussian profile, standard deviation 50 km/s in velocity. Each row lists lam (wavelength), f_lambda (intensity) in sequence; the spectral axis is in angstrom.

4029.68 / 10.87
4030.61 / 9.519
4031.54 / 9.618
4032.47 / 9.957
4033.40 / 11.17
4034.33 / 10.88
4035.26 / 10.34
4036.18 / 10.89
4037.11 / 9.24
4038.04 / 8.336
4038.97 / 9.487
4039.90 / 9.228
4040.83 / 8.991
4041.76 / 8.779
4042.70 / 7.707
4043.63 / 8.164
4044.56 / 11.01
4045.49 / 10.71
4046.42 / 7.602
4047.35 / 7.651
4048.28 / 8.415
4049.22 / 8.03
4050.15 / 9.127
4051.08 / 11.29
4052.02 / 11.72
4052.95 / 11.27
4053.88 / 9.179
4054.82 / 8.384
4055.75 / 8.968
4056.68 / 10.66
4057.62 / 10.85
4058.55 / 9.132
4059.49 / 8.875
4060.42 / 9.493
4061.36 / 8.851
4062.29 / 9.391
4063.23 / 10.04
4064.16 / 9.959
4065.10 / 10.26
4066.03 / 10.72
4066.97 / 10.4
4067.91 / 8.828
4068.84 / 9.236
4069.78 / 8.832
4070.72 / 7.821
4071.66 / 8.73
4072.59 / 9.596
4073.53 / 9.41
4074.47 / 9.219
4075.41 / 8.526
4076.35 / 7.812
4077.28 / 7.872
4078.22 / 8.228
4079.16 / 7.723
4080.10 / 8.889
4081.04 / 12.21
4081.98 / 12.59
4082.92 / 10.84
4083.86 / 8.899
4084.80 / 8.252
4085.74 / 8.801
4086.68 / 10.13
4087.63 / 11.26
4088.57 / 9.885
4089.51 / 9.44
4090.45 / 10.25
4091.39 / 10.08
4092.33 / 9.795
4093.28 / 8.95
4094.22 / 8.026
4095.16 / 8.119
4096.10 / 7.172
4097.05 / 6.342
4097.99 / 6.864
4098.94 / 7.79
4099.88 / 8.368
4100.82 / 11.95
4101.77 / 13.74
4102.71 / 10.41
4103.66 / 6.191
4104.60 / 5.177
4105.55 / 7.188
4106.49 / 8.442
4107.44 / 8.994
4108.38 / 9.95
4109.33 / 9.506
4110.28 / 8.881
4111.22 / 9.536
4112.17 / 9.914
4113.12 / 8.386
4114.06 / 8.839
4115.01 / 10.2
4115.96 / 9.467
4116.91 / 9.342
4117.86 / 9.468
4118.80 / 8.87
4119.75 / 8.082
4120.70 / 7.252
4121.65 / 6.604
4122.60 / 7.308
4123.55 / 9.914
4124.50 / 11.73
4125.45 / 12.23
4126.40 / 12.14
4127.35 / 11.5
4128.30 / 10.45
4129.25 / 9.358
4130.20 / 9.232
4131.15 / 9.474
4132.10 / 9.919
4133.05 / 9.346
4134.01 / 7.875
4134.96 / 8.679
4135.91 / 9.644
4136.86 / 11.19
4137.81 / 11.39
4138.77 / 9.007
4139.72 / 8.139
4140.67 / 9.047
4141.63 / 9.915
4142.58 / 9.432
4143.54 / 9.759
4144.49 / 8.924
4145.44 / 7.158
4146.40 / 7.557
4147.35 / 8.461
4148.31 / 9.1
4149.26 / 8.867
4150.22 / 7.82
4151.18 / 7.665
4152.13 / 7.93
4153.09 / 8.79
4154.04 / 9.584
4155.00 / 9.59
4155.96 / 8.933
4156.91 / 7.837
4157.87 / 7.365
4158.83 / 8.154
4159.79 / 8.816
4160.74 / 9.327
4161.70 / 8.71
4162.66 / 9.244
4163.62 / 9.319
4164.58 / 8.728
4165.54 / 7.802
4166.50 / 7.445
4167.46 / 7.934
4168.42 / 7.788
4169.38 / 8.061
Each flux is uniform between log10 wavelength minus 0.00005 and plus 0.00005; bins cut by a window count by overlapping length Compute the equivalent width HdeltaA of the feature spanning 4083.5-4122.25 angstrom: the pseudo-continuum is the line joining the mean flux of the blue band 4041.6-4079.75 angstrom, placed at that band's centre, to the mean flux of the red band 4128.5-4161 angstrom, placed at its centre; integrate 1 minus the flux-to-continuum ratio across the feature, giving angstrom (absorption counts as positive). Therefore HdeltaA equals 0.8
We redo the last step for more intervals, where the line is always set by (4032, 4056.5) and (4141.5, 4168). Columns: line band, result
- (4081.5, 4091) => -0.9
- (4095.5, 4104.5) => 0.4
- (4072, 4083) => -0.2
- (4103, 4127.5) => -0.4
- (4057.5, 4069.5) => -0.4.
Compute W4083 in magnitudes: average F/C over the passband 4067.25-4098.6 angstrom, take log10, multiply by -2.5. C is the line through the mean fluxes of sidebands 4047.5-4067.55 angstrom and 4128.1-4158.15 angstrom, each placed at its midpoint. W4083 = 0.05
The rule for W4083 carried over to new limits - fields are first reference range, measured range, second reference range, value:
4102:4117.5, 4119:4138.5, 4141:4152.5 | -0.11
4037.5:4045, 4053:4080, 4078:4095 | 0.02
